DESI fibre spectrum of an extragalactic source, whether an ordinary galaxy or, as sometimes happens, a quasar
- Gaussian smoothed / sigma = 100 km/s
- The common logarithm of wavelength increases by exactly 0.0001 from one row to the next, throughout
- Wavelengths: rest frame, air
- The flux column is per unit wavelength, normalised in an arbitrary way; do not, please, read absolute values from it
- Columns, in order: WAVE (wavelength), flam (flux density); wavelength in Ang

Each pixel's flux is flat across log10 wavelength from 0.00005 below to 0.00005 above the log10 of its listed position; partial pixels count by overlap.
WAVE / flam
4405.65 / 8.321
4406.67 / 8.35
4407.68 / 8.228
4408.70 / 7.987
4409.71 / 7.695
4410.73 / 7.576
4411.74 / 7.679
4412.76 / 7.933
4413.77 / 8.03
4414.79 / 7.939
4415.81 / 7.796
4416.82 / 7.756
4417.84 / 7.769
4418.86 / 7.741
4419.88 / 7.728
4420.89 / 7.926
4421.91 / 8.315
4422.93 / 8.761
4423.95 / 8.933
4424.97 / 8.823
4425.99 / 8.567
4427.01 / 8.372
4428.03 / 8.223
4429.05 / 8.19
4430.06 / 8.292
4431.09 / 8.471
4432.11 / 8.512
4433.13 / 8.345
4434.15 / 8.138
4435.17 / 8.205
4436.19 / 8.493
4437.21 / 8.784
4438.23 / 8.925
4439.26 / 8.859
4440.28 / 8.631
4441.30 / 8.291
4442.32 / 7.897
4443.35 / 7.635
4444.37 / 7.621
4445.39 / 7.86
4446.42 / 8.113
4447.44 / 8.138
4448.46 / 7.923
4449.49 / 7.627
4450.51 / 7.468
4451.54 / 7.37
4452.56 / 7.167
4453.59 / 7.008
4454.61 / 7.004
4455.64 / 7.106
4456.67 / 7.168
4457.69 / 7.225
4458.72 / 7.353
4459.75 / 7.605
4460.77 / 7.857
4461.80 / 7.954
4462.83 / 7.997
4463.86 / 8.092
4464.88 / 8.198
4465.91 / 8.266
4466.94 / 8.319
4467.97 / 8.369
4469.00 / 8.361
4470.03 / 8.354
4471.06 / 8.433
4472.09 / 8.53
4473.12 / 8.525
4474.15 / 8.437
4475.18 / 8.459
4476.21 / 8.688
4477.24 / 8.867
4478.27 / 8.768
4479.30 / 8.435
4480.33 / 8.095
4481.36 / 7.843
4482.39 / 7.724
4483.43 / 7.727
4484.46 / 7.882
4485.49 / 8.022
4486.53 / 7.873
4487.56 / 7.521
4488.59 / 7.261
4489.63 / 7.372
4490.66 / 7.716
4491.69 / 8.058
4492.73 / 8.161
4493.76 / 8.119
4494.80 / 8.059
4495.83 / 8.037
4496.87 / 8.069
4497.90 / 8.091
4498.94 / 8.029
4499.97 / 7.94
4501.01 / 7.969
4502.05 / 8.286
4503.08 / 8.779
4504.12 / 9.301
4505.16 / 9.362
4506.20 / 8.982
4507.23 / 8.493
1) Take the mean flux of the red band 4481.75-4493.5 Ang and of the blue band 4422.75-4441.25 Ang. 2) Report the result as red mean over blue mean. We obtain 0.9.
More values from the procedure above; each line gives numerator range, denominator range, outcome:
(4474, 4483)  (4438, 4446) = 1.02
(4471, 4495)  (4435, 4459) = 1.04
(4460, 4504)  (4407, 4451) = 1.00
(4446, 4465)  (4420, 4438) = 0.90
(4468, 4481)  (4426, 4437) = 1.02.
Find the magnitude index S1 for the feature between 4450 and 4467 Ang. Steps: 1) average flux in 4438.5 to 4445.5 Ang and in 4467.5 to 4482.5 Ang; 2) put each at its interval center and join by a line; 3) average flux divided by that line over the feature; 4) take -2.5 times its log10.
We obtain 0.10 mag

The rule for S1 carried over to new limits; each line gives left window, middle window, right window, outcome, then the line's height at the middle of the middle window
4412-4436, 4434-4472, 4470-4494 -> 0.03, 8.16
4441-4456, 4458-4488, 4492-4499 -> -0.04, 7.85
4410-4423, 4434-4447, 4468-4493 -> -0.04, 7.98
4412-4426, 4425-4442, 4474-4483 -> -0.04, 8.18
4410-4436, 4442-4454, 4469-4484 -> 0.08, 8.25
